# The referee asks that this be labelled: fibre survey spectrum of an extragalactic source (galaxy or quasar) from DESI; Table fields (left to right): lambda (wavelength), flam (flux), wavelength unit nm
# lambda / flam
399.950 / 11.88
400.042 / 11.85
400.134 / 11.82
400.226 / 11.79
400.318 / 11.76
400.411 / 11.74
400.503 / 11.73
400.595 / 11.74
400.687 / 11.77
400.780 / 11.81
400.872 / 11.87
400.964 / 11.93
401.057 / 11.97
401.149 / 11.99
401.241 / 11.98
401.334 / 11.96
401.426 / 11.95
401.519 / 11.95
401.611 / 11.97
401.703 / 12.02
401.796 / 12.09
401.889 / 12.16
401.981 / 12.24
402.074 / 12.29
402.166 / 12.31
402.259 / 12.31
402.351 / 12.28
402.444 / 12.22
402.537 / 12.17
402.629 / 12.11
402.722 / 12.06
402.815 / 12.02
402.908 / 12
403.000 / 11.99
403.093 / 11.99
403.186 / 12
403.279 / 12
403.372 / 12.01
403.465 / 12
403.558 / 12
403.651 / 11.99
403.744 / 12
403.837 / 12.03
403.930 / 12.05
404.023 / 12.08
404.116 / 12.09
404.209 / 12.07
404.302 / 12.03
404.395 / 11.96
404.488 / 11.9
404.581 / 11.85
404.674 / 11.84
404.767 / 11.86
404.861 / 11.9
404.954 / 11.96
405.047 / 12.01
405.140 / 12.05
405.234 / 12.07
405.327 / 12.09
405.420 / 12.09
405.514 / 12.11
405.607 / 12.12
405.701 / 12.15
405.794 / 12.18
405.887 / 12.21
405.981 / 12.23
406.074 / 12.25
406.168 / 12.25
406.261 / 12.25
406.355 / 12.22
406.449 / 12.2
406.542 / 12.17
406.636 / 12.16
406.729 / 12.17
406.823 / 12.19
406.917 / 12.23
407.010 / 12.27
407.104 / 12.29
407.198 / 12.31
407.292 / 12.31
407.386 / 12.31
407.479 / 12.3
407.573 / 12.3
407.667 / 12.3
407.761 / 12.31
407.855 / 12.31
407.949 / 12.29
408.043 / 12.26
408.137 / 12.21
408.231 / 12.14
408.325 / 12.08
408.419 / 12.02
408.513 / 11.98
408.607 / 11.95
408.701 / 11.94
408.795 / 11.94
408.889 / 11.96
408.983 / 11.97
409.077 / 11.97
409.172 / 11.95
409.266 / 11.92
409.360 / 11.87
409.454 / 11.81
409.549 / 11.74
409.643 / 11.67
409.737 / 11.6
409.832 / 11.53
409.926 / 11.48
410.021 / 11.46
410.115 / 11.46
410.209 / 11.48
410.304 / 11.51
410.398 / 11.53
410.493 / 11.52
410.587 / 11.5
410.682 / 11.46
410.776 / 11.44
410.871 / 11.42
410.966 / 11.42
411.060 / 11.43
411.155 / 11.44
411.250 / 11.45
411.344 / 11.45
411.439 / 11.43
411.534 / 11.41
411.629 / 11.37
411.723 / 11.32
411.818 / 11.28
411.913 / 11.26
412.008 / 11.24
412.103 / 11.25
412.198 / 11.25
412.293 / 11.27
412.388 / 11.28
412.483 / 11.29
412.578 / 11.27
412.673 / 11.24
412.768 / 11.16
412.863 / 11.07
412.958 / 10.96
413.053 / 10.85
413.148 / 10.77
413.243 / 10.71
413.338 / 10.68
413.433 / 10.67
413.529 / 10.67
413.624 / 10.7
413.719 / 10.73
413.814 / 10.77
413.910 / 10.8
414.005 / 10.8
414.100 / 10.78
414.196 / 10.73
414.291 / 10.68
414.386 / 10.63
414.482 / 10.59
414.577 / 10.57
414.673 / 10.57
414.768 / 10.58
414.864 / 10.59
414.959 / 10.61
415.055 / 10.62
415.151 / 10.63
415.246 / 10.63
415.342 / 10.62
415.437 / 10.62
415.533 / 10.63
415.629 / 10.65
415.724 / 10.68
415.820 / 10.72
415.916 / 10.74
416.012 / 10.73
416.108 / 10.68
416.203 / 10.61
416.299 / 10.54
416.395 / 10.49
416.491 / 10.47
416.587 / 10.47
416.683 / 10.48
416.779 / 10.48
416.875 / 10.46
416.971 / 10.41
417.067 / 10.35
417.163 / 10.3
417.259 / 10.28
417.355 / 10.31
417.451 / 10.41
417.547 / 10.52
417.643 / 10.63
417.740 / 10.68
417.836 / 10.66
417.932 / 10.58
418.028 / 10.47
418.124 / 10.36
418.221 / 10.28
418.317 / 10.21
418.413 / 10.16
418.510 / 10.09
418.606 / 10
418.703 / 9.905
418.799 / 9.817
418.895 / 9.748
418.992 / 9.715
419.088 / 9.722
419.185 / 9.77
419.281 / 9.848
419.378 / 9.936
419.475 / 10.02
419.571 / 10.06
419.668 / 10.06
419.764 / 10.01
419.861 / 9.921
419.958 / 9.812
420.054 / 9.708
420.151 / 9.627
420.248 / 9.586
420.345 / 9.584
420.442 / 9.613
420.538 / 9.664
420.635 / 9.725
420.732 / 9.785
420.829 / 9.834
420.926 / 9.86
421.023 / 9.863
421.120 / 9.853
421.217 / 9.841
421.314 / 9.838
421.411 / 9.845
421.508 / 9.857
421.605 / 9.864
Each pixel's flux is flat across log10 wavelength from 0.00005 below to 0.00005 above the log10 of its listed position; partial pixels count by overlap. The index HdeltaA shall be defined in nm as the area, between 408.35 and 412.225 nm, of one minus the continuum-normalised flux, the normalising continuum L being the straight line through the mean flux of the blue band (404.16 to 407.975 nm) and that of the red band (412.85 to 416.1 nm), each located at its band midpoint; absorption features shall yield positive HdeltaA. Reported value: -0.06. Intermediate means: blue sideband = 12.1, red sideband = 10.7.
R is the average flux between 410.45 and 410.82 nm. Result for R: 11.5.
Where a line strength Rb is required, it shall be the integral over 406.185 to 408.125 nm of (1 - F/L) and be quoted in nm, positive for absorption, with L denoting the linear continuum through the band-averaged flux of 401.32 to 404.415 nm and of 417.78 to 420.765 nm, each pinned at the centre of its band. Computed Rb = -0.124 nm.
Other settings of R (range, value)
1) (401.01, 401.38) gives 12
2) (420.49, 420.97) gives 9.77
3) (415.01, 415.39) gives 10.6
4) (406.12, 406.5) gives 12.2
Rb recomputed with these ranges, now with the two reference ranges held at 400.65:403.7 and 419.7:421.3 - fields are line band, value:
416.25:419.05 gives -0.05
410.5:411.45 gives -0.04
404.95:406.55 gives -0.08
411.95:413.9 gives -0.05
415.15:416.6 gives -0.04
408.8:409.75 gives -0.06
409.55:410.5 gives -0.04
